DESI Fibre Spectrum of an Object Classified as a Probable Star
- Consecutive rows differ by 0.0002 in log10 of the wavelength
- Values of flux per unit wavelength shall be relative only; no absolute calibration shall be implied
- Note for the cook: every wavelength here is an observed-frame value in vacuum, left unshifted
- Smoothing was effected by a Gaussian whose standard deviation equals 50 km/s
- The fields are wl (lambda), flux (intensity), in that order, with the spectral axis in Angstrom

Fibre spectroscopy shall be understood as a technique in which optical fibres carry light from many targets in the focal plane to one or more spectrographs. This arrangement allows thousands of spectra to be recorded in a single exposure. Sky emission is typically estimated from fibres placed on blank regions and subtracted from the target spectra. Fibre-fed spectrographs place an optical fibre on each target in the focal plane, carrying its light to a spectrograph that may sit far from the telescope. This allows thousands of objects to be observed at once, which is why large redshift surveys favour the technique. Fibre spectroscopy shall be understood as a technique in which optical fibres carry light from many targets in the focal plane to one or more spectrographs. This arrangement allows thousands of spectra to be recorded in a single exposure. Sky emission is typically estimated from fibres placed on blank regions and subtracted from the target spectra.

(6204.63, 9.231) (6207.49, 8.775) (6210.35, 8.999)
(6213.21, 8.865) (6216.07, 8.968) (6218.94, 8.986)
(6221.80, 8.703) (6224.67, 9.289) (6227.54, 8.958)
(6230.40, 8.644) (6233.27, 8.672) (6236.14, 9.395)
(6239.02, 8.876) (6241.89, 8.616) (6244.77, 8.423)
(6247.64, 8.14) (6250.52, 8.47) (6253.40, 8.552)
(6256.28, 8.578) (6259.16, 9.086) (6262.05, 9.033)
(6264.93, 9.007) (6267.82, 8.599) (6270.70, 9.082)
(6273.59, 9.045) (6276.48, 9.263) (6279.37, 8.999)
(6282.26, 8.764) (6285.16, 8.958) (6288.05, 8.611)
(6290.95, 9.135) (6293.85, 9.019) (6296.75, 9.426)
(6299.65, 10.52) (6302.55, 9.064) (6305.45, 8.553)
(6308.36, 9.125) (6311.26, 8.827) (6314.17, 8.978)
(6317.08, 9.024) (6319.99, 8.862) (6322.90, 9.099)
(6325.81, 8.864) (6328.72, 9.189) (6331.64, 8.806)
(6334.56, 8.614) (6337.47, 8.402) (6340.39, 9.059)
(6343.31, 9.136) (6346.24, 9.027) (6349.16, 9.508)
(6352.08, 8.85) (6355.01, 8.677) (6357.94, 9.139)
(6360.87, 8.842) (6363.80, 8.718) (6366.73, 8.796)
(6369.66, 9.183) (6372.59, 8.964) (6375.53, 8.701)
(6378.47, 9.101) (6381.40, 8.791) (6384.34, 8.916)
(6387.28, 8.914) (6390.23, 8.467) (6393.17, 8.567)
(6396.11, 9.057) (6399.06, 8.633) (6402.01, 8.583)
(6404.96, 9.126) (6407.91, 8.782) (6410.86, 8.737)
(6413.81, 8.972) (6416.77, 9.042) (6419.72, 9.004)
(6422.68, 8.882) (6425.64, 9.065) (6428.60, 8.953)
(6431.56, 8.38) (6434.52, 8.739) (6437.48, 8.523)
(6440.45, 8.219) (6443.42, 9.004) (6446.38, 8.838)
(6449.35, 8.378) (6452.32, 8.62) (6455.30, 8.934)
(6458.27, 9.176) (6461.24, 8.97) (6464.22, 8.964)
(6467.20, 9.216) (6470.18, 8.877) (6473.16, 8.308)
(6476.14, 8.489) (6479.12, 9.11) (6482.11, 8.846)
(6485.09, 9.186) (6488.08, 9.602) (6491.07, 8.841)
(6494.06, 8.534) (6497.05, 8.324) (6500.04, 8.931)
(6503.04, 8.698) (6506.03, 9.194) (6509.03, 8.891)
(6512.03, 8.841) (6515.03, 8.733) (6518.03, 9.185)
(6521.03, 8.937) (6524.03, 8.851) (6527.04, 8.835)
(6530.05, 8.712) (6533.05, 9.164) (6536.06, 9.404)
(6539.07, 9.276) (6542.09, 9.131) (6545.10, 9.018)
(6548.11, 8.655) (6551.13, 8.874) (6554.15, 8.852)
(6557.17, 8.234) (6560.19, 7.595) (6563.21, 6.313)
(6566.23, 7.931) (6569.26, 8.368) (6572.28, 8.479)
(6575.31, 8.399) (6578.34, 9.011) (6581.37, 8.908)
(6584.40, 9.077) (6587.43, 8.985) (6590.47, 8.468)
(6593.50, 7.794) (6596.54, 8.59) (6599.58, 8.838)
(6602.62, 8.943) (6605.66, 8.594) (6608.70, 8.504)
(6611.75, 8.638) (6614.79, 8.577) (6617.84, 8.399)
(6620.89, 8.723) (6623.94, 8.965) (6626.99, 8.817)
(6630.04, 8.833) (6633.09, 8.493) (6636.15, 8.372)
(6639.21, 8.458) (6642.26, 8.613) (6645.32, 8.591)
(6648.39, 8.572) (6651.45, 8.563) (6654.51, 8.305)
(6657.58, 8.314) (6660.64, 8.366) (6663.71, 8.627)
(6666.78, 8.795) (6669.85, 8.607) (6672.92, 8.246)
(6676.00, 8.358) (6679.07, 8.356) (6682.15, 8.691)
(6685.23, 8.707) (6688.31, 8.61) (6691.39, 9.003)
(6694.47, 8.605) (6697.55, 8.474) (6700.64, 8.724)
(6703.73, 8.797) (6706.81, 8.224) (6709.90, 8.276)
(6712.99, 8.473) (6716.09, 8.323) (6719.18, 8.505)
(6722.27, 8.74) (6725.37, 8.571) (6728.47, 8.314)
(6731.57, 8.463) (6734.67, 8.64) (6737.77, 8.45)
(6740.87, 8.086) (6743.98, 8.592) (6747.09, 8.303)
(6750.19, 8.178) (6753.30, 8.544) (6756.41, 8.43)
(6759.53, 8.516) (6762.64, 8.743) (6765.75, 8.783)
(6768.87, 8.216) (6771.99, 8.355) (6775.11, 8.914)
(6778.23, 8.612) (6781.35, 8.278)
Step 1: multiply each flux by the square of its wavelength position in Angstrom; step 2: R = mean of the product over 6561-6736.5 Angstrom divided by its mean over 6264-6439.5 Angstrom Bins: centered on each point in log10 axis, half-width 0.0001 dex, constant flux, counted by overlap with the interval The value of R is 1.0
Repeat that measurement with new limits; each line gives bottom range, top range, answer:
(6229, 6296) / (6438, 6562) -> 1.08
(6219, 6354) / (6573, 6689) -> 1.07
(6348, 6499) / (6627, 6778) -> 1.05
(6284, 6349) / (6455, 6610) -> 1.04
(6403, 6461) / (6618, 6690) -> 1.04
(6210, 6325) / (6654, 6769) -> 1.09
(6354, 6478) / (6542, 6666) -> 1.02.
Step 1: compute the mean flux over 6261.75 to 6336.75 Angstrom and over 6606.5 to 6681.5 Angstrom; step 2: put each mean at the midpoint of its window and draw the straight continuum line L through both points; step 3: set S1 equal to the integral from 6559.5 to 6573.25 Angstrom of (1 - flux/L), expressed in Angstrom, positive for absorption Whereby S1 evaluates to 1.5 Angstrom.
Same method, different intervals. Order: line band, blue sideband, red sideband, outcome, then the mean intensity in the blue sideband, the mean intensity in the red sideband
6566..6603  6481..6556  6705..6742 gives 0.7 Angstrom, 8.94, 8.43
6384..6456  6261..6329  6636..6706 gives 0.9 Angstrom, 9.04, 8.56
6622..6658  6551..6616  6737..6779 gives -0.5 Angstrom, 8.44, 8.48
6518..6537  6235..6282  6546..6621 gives -1.0 Angstrom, 8.82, 8.47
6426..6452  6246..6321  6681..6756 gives 0.4 Angstrom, 8.95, 8.51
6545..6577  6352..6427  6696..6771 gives 1.7 Angstrom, 8.87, 8.47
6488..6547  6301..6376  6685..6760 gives -1.4 Angstrom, 8.93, 8.5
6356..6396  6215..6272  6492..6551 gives 0.0 Angstrom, 8.8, 8.91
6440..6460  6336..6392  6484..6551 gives 0.4 Angstrom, 8.9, 8.95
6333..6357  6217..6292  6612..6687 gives -0.4 Angstrom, 8.84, 8.56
